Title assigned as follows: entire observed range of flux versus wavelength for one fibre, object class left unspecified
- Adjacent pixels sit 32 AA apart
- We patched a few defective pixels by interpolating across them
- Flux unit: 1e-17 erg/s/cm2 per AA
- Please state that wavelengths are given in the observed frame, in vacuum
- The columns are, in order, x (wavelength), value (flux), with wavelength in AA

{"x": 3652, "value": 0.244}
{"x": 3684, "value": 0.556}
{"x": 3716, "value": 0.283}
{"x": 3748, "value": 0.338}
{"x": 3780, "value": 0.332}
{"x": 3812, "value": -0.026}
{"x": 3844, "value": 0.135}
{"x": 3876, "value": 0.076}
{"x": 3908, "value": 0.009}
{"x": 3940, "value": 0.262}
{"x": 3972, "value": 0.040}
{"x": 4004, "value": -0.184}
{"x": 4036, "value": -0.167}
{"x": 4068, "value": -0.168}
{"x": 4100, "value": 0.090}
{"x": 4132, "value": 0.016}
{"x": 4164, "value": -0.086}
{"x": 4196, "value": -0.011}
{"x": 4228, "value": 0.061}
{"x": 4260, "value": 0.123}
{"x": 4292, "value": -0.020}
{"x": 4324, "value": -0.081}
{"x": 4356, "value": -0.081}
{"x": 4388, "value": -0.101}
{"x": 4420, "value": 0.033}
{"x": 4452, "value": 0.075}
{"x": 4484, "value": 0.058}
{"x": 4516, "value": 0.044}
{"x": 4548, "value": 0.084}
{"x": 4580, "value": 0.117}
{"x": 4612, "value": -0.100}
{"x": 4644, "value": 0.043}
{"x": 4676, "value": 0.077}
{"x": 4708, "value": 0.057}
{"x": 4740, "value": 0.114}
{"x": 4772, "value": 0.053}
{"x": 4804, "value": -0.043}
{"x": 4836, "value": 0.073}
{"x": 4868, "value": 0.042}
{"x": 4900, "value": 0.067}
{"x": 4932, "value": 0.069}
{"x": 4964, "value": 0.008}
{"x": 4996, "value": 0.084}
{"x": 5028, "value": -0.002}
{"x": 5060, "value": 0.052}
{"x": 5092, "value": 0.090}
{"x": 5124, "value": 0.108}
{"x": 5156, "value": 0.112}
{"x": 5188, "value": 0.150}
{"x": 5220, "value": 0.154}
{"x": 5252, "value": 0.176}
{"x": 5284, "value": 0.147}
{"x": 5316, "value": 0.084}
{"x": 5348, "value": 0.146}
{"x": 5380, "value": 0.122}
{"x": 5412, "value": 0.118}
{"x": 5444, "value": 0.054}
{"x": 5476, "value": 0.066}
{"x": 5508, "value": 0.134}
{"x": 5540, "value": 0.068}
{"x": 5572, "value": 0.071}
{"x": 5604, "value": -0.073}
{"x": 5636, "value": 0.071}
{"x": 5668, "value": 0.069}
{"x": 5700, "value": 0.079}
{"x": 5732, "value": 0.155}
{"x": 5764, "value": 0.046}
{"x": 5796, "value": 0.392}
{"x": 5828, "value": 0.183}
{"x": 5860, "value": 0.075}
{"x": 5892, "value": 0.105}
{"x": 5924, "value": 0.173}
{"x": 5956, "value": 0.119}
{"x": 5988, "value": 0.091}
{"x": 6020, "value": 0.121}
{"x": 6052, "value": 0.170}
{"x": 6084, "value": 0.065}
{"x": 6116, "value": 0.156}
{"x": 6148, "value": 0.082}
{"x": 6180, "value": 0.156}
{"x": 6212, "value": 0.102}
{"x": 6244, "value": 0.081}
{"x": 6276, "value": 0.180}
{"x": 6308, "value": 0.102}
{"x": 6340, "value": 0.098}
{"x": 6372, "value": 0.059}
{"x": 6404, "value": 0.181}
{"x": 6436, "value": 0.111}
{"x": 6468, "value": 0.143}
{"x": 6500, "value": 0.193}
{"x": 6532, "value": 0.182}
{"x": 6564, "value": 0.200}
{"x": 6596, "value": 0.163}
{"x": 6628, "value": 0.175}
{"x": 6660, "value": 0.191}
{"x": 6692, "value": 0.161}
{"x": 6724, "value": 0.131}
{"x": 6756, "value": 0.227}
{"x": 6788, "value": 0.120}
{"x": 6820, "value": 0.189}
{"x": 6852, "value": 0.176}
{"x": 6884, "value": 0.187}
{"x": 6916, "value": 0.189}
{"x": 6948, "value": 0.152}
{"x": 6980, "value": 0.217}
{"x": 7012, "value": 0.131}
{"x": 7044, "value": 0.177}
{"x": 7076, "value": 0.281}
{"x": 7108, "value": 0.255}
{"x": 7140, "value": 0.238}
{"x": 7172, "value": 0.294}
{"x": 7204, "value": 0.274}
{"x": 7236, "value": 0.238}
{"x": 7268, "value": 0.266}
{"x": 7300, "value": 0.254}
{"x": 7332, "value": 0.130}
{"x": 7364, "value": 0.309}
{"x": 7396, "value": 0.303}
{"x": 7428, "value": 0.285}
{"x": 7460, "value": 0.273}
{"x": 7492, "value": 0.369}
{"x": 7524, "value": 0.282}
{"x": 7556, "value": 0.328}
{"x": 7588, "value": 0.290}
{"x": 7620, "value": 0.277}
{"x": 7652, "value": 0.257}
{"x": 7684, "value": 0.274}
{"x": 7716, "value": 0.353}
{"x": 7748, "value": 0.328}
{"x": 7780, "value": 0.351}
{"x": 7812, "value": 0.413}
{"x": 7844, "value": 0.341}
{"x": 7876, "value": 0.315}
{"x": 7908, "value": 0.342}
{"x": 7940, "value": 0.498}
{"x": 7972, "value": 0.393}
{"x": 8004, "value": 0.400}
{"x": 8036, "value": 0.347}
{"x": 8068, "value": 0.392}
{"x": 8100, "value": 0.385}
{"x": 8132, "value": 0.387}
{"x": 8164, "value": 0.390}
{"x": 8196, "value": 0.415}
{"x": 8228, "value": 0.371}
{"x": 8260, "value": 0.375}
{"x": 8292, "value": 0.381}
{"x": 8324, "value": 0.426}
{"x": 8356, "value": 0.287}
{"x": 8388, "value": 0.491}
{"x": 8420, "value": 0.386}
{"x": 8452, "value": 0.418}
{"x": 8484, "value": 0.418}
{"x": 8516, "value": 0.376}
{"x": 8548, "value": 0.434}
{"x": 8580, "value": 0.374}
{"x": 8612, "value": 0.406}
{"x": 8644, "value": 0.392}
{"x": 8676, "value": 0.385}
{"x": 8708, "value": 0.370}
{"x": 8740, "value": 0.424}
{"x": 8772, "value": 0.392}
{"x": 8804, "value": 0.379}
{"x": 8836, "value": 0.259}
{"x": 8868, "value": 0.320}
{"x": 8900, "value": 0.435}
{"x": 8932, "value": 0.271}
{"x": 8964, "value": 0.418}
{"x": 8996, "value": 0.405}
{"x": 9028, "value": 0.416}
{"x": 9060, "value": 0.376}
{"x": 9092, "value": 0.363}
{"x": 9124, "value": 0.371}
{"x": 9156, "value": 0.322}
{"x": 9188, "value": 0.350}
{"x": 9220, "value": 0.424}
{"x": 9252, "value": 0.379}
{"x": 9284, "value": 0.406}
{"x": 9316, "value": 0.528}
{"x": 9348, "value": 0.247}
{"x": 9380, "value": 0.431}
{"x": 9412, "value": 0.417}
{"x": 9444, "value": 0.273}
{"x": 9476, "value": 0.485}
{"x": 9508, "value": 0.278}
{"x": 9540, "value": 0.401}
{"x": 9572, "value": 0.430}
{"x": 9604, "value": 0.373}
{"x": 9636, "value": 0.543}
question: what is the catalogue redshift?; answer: 0.77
